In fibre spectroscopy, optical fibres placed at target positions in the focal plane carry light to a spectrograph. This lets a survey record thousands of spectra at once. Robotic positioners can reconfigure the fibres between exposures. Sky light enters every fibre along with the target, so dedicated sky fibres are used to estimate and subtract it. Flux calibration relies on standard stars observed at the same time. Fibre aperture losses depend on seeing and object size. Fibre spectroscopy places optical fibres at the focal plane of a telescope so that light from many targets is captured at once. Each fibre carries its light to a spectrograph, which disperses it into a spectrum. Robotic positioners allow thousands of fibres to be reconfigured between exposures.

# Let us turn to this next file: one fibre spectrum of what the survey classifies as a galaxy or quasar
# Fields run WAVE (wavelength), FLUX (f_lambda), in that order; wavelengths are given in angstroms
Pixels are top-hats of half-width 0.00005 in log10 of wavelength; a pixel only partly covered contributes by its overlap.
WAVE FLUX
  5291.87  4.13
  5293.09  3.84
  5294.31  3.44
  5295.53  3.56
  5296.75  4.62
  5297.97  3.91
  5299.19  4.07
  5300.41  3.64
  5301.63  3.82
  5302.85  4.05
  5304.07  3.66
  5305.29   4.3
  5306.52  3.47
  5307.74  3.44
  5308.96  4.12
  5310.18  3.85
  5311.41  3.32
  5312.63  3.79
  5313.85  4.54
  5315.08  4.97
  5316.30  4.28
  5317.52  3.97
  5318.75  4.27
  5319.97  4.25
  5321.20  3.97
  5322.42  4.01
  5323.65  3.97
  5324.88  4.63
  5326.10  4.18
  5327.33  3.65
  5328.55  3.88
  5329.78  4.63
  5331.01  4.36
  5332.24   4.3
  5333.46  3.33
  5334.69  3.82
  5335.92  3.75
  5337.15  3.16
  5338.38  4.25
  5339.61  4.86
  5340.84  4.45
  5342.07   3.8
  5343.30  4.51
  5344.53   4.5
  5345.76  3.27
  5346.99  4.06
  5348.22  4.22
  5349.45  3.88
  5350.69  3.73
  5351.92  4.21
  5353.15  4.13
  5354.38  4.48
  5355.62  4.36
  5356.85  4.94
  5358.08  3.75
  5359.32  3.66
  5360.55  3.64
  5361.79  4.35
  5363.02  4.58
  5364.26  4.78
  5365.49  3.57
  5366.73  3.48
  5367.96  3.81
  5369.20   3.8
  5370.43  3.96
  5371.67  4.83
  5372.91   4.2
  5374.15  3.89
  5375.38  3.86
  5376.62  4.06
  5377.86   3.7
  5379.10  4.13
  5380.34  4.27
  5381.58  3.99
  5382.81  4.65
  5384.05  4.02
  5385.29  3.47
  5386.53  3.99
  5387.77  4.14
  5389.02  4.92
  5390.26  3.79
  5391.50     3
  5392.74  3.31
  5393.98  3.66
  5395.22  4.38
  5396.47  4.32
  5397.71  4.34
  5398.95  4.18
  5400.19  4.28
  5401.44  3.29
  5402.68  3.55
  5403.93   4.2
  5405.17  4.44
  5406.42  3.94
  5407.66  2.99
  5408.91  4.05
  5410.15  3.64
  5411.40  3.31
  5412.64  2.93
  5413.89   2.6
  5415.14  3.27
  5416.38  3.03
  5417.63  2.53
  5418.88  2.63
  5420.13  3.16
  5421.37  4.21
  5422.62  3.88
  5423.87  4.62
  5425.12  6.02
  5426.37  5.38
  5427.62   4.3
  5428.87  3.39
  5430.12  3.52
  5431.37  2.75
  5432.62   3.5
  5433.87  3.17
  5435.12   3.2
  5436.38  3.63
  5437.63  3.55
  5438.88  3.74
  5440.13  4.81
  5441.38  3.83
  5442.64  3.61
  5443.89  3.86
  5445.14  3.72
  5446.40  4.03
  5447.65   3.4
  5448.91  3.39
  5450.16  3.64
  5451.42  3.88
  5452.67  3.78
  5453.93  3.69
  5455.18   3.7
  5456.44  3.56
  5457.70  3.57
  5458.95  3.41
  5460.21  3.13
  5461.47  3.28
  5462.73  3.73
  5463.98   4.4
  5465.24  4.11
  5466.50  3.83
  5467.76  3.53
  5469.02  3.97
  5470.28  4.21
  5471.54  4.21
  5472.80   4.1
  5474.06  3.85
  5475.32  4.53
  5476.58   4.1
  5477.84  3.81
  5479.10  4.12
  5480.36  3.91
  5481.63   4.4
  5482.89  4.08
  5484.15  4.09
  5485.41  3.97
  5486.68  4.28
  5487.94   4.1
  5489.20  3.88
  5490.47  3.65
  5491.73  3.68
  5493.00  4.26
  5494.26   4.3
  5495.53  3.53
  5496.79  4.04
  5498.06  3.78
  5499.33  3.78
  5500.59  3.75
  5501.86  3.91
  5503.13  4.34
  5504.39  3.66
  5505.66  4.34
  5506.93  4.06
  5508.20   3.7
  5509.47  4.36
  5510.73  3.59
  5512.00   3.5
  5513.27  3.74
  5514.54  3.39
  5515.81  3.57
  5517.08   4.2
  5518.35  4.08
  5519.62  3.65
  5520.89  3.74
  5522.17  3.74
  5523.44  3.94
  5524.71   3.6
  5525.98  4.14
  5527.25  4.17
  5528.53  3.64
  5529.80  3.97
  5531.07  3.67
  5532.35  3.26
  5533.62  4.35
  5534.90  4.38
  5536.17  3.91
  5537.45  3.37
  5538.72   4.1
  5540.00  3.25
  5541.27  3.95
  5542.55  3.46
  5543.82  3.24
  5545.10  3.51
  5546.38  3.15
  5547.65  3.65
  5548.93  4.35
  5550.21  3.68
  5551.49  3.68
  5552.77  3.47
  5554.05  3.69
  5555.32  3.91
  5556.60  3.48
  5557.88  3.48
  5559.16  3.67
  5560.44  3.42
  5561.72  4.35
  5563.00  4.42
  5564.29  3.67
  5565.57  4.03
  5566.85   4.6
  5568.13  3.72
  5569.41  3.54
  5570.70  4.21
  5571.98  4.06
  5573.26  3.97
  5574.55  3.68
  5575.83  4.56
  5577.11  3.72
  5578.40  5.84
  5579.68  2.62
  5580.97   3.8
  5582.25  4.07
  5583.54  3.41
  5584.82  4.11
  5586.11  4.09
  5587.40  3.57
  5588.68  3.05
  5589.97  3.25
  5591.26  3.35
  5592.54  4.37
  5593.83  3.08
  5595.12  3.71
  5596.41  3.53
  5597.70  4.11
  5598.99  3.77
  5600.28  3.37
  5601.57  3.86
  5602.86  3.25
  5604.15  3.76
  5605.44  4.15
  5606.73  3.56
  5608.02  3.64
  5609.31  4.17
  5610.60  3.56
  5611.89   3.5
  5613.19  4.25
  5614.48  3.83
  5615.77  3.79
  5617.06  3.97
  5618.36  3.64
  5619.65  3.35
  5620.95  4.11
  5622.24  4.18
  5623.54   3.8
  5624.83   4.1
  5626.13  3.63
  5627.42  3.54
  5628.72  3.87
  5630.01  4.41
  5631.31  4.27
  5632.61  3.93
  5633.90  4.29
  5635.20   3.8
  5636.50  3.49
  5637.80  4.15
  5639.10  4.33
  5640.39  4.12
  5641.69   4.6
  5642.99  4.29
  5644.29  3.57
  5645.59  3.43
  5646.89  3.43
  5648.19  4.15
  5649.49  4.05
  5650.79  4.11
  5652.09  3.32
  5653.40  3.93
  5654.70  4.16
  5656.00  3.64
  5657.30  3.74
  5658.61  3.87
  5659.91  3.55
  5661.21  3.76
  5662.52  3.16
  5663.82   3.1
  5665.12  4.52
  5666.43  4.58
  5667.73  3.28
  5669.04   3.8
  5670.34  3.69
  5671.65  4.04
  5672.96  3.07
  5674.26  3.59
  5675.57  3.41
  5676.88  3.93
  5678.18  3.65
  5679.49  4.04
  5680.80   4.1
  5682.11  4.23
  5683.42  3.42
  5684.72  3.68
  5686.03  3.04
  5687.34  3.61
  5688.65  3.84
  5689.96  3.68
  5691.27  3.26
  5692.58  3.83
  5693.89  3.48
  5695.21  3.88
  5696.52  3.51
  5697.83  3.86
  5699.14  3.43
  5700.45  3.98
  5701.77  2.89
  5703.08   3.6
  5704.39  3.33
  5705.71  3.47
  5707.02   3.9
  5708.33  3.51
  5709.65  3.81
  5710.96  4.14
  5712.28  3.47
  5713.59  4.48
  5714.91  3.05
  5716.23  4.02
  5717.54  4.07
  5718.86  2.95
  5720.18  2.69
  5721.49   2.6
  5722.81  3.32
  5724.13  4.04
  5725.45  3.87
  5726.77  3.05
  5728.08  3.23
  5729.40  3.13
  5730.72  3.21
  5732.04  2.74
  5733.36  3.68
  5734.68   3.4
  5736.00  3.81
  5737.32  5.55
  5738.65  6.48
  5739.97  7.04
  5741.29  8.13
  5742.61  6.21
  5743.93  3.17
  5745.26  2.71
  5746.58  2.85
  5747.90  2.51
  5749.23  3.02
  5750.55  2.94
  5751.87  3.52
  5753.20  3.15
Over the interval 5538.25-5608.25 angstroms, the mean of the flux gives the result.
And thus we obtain 3.76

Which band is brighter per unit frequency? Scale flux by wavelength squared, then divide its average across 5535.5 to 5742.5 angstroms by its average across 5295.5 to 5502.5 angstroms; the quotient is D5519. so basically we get 1.06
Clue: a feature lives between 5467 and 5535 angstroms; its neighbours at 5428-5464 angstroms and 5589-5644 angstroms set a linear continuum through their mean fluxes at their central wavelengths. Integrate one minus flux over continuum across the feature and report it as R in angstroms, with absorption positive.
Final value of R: -4.6 angstroms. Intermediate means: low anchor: 3.61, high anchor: 3.84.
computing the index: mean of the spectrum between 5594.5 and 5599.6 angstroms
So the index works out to 3.78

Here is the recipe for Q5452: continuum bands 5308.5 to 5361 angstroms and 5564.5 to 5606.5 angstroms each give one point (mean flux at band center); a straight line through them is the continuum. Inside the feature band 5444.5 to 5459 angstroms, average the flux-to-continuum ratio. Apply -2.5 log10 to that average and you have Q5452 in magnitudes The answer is 0.09 mag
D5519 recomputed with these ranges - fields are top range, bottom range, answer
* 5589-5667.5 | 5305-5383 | 1.04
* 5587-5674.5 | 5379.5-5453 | 1.08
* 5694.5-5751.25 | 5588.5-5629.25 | 1.06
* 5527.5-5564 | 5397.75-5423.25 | 1.11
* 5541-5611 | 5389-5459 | 1.07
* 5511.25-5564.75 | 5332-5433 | 1.01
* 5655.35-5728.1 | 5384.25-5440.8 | 1.07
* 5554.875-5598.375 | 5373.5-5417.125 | 1.07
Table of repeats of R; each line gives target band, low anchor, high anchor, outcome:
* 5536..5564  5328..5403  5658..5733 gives 0.74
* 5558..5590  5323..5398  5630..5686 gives -0.02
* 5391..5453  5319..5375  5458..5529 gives 4.29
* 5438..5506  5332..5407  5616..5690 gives 1.17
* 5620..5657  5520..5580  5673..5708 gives -2.40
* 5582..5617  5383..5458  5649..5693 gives 0.20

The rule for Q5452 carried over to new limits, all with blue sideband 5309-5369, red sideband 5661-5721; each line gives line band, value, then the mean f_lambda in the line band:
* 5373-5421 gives 0.076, 3.74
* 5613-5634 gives -0.056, 3.92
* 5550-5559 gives 0.055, 3.63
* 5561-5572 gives -0.072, 4.06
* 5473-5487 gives -0.052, 4.1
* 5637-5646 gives -0.104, 4.08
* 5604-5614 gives -0.023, 3.83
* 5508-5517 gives 0.041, 3.73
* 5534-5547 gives 0.054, 3.65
